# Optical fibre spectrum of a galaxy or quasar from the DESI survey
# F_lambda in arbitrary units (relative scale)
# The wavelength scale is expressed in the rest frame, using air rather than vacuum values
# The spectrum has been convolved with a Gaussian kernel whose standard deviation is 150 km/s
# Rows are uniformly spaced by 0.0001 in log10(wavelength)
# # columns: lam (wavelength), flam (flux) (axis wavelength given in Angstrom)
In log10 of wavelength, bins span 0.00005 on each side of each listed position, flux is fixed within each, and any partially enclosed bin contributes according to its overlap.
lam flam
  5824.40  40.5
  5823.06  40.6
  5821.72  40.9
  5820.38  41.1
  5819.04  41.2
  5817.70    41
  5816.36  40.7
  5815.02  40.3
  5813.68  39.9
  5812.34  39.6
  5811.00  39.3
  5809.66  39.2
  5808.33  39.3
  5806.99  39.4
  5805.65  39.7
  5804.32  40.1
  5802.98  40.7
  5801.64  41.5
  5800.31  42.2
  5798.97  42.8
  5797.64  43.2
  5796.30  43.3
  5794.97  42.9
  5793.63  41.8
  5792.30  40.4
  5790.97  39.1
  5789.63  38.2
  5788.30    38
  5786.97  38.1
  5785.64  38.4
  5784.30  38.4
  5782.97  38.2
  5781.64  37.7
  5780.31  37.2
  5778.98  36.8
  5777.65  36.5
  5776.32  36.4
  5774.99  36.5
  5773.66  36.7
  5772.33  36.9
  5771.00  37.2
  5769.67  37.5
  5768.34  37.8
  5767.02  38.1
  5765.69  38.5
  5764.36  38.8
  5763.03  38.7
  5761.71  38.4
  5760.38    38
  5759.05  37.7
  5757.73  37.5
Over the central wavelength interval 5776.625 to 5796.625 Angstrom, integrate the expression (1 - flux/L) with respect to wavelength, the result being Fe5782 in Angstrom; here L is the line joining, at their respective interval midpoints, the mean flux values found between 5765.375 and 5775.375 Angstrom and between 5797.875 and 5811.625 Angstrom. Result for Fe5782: 0.00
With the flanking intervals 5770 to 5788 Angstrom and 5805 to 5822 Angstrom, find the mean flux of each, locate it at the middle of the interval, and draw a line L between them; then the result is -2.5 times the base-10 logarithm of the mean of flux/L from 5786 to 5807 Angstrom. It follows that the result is -0.05 mag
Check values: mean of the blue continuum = 37.3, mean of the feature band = 40.7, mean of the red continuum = 40.1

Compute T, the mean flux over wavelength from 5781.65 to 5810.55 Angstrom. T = 40.2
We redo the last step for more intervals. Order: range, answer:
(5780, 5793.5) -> 38.6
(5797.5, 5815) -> 40.4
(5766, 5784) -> 37.3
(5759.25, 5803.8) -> 38.9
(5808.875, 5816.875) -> 39.8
